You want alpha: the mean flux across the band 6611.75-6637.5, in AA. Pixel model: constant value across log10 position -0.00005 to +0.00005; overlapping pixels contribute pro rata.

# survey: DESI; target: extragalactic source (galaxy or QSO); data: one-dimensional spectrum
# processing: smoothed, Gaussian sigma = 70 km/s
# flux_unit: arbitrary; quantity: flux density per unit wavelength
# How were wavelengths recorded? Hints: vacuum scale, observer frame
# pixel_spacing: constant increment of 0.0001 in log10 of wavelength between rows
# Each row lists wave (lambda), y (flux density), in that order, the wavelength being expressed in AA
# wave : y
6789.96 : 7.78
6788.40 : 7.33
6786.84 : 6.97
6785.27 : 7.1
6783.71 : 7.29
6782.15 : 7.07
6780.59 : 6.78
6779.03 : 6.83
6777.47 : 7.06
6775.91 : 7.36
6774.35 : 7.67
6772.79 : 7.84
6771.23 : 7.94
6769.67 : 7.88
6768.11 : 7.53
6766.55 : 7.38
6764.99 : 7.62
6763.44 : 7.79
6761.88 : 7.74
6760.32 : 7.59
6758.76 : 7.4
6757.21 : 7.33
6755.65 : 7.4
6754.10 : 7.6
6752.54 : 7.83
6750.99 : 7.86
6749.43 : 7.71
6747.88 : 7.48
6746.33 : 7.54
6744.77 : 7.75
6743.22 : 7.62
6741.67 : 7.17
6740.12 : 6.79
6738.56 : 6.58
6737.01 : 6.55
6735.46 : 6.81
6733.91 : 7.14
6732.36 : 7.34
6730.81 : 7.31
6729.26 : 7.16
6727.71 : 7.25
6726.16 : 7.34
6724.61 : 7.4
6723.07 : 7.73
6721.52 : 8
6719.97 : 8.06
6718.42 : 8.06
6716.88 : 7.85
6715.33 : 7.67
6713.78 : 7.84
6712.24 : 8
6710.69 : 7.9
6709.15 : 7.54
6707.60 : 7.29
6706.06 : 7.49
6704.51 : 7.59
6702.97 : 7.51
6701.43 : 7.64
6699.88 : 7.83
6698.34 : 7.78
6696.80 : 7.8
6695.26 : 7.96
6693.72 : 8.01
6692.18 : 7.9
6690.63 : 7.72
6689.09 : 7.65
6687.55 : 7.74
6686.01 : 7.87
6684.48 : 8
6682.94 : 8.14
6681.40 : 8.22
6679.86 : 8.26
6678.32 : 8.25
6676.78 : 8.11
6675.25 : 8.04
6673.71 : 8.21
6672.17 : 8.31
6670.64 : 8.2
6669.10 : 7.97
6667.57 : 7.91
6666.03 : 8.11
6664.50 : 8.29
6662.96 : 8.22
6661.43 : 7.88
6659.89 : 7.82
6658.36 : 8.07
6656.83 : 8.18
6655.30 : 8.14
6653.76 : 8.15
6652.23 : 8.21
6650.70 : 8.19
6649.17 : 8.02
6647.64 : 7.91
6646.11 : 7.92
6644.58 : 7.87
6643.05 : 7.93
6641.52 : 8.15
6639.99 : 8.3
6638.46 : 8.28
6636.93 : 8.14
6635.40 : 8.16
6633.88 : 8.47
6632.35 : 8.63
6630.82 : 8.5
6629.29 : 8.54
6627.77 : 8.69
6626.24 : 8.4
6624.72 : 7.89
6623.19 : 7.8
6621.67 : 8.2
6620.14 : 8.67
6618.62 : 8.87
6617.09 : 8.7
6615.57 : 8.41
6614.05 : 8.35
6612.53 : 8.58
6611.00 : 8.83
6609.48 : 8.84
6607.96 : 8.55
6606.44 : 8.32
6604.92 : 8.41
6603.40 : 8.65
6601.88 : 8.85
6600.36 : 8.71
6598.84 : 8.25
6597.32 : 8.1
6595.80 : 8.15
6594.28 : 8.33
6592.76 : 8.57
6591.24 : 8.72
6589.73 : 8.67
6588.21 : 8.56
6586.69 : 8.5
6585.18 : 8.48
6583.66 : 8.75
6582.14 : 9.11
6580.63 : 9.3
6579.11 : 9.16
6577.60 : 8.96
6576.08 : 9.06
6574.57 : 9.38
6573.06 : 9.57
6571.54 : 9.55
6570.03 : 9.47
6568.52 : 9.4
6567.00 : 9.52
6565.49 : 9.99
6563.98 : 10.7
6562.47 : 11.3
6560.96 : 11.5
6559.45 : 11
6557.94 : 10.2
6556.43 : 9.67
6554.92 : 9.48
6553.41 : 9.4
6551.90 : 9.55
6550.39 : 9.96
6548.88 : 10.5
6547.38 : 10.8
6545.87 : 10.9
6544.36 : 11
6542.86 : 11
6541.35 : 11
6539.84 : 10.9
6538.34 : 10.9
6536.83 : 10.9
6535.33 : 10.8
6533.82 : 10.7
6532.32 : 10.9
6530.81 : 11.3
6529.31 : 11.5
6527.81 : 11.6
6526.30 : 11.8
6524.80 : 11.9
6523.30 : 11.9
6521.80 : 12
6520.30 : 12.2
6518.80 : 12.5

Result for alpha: 8.41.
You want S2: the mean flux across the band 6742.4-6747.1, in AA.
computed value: 7.63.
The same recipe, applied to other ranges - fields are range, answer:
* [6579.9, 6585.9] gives 8.91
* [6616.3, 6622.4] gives 8.61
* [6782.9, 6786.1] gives 7.18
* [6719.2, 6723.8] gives 7.92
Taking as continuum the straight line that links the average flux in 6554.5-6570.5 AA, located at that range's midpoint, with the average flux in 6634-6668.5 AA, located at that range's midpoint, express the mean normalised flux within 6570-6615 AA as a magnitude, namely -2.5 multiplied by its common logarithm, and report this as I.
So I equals 0.09 mag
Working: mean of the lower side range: 10.2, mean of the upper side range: 8.09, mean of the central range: 8.74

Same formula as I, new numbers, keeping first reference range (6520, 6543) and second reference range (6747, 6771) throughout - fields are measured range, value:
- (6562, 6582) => 0.11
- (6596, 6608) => 0.20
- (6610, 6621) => 0.16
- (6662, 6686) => 0.11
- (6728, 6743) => 0.14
